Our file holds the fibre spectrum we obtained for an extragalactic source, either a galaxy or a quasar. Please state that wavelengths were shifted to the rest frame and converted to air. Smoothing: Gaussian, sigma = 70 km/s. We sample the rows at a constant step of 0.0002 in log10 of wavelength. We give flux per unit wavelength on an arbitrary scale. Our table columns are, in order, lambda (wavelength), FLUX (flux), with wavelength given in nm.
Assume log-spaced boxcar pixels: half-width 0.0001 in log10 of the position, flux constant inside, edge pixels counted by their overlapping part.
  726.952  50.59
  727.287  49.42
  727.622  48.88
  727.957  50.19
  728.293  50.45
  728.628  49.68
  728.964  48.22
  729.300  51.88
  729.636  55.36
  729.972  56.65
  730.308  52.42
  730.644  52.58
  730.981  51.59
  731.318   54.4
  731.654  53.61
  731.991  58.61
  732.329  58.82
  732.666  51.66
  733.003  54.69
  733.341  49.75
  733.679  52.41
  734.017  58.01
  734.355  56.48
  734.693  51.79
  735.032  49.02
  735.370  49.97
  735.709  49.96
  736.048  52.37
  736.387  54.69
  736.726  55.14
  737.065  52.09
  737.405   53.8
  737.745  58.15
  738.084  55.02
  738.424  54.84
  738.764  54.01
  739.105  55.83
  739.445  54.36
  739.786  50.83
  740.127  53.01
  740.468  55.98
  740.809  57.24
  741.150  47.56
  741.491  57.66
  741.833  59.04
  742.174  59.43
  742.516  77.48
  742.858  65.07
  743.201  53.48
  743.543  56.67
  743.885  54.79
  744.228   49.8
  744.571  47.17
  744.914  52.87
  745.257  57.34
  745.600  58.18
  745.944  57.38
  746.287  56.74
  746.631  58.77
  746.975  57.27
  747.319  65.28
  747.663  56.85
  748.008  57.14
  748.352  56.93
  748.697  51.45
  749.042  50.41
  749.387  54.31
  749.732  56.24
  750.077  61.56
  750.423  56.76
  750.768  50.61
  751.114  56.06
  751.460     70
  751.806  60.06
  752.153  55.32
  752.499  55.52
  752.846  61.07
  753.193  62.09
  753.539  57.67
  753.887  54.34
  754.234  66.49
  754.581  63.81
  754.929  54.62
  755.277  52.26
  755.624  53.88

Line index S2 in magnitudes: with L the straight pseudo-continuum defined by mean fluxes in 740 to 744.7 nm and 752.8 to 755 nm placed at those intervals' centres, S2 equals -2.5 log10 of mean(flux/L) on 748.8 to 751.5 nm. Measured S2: 0.055 mag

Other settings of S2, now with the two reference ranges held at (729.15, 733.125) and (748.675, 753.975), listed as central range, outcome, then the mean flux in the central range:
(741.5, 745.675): -0.03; 57.6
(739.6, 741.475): 0.05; 53.3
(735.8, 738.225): 0.02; 54.3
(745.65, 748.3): -0.03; 58.4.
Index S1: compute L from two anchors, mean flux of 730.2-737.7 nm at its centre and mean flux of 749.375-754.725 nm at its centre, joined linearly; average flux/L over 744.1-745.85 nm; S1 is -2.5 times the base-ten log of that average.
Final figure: 0.07 mag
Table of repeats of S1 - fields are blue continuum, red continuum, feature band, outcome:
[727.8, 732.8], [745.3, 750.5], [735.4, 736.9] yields 0.03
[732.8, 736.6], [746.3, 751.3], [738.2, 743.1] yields -0.06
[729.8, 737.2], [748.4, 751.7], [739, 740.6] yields 0.02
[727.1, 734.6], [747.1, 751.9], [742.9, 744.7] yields 0.05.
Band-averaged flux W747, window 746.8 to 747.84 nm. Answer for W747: 59.8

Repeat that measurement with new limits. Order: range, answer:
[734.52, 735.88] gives 50.2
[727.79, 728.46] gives 50.3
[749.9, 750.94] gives 56.3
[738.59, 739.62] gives 54.7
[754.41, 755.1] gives 59.2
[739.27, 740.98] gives 54.3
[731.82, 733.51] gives 54.7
